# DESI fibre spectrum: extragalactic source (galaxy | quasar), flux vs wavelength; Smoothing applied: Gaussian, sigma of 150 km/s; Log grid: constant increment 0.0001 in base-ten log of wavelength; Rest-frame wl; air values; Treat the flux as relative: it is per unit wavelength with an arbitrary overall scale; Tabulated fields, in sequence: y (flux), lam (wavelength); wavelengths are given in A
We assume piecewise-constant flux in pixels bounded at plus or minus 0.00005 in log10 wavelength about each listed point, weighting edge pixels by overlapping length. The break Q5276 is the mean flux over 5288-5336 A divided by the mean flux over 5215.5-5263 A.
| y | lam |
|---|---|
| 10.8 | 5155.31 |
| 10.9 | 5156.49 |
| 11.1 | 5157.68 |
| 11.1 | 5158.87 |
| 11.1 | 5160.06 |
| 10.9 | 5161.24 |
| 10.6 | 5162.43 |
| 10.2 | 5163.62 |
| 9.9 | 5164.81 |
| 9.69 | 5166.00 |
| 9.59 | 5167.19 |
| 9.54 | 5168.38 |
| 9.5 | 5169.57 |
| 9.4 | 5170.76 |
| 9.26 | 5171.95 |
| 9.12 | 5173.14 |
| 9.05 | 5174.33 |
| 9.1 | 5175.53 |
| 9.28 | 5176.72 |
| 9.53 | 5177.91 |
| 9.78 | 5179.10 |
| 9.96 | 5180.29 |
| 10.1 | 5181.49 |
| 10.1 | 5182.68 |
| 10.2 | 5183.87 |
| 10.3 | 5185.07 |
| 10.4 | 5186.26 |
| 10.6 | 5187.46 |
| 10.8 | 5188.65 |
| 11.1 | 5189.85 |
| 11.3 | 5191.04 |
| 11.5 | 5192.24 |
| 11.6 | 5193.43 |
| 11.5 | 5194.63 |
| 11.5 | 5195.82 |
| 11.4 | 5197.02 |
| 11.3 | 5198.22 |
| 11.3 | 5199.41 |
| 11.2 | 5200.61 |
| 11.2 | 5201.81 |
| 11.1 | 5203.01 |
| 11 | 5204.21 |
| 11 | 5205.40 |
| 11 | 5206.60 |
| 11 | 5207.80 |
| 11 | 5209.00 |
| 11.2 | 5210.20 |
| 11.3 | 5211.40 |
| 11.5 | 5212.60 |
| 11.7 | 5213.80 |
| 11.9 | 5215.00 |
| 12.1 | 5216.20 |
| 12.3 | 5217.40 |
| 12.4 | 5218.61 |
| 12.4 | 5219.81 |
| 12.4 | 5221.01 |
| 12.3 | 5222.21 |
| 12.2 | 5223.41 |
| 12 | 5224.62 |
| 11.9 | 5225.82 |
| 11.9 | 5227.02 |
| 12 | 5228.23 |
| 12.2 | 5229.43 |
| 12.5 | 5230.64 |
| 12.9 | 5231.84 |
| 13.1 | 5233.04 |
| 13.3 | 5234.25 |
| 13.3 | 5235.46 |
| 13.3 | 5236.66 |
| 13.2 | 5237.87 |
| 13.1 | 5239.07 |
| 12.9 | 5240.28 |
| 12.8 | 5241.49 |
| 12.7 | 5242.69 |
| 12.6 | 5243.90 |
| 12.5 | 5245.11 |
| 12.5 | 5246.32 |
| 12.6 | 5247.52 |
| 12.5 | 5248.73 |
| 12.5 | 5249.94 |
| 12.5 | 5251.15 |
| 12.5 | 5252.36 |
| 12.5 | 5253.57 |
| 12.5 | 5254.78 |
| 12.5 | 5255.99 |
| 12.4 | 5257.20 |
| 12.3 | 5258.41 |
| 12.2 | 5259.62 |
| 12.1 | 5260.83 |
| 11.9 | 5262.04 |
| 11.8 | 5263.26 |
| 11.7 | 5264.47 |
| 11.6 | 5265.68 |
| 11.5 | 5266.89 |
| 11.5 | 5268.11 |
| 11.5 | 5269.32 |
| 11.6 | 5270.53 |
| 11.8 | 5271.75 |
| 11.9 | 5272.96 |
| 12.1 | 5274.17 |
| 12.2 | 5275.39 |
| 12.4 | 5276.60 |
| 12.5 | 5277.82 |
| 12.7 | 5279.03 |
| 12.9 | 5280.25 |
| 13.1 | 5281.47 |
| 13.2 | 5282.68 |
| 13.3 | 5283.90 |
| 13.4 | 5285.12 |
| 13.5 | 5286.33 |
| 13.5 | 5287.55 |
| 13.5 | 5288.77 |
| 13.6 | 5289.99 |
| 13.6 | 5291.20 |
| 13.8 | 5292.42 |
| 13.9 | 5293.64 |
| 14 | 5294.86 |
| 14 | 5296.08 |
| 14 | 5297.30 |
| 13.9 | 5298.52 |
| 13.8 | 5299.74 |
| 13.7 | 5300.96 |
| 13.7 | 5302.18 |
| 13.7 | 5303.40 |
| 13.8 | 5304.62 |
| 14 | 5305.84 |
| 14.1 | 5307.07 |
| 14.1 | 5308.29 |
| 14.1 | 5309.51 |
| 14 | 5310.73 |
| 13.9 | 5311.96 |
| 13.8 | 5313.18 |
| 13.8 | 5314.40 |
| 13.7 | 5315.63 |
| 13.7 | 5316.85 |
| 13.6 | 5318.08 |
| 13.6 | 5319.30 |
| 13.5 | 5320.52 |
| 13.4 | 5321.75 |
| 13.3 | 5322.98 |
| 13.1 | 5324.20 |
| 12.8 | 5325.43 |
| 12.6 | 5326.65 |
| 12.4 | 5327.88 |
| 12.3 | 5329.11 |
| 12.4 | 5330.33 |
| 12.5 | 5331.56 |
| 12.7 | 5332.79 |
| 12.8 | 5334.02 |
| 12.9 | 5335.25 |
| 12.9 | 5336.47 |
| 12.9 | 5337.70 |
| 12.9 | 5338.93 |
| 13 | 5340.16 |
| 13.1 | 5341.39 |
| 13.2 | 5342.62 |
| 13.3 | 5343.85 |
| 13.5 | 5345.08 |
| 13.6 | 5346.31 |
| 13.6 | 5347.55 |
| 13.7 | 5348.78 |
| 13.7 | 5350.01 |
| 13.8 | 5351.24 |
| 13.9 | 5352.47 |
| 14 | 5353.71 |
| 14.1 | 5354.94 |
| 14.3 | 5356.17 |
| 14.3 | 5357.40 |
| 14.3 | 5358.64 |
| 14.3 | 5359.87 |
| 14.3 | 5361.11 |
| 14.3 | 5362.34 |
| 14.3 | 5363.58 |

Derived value 1.08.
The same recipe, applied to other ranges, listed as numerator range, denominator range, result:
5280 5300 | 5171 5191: 1.37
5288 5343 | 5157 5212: 1.28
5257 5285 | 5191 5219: 1.07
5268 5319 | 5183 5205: 1.21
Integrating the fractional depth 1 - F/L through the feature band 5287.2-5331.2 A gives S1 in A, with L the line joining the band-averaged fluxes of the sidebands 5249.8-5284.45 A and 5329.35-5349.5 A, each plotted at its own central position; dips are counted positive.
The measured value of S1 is -3.0 A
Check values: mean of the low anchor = 12.2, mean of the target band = 13.6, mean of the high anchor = 13.1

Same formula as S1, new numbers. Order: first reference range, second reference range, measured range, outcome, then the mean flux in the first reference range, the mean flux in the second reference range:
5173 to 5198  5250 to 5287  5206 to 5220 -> -0.7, 10.4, 12.3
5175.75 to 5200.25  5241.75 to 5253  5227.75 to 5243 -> -0.9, 10.7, 12.6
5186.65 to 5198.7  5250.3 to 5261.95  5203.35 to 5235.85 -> -0.7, 11.2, 12.4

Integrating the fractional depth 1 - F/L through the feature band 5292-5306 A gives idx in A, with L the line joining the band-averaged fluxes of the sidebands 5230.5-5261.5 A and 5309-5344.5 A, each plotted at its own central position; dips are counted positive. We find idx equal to -0.9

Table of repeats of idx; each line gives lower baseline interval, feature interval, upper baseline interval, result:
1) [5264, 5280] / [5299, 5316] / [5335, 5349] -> -1.7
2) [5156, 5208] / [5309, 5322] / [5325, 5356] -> -1.0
